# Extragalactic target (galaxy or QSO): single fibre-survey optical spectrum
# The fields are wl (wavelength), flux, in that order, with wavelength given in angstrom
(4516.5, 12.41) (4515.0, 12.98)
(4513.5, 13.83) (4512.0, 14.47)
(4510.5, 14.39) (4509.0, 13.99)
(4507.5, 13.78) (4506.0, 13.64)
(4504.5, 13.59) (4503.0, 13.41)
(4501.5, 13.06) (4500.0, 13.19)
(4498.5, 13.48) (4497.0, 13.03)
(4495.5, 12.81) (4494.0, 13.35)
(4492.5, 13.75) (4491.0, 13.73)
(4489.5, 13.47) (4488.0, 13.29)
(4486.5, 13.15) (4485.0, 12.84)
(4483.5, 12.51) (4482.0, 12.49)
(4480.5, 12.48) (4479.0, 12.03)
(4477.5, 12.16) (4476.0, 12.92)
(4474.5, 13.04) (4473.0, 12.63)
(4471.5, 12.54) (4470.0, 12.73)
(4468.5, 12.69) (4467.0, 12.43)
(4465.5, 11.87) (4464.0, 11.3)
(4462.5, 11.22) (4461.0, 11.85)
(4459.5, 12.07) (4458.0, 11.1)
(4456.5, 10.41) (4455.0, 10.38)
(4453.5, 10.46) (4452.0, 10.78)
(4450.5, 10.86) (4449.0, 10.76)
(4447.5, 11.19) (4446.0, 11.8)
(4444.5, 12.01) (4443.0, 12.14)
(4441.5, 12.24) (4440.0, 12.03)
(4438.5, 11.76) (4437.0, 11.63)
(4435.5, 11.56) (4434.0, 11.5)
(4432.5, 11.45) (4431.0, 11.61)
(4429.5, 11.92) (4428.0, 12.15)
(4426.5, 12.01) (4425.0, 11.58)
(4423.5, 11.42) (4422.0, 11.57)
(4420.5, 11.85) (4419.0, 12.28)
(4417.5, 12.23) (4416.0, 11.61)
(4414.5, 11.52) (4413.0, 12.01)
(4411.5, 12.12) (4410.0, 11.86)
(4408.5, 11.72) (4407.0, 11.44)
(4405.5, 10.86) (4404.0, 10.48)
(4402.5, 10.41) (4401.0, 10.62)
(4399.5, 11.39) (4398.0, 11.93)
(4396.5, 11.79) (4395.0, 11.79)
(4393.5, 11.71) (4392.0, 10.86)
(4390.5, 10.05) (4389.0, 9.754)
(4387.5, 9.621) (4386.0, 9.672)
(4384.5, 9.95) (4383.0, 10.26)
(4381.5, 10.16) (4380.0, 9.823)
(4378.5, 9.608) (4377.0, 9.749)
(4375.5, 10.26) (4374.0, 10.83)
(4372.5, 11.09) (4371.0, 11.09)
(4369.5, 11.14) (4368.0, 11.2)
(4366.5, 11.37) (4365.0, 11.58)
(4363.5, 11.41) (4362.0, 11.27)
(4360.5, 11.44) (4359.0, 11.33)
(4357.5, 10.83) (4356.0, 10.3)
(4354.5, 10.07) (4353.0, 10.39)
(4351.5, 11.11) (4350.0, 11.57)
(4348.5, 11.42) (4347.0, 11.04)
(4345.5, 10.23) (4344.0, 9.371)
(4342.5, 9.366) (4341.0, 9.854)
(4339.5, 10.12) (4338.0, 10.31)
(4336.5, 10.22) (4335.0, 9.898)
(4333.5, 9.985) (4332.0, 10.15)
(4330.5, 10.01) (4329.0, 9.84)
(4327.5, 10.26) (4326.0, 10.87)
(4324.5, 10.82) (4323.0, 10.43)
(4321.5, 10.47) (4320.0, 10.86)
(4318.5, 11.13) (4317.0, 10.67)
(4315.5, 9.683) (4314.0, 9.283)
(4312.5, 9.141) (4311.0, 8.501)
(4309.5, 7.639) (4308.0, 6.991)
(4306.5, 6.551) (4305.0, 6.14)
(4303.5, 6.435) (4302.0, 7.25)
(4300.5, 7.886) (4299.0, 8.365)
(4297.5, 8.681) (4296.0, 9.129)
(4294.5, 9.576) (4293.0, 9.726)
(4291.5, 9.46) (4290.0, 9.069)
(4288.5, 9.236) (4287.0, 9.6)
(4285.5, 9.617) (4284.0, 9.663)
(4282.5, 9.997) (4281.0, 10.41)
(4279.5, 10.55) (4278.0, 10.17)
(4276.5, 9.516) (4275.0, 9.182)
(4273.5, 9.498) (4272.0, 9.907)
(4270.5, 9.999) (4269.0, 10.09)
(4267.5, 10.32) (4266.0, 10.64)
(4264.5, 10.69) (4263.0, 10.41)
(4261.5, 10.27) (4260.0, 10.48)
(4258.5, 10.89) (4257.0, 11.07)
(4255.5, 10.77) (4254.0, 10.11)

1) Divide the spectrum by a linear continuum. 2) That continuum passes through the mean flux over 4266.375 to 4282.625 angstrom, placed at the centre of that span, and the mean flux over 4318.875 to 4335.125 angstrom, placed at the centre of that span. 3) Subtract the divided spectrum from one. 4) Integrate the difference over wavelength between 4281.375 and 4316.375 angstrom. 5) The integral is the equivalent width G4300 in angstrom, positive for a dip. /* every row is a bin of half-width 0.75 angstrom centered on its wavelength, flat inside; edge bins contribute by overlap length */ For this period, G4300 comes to 5.3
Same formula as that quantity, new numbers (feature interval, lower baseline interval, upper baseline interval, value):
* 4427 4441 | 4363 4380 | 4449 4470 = -0.68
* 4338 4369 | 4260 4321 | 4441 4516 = -1.07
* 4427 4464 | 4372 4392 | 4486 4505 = 1.34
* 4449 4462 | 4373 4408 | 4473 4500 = 1.30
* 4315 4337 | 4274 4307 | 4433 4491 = -1.83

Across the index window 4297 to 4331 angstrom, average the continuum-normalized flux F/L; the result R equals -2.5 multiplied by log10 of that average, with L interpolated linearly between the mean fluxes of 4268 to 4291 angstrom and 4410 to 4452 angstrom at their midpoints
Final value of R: 0.13 mag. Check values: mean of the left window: 9.77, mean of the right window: 11.7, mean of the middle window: 9.03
